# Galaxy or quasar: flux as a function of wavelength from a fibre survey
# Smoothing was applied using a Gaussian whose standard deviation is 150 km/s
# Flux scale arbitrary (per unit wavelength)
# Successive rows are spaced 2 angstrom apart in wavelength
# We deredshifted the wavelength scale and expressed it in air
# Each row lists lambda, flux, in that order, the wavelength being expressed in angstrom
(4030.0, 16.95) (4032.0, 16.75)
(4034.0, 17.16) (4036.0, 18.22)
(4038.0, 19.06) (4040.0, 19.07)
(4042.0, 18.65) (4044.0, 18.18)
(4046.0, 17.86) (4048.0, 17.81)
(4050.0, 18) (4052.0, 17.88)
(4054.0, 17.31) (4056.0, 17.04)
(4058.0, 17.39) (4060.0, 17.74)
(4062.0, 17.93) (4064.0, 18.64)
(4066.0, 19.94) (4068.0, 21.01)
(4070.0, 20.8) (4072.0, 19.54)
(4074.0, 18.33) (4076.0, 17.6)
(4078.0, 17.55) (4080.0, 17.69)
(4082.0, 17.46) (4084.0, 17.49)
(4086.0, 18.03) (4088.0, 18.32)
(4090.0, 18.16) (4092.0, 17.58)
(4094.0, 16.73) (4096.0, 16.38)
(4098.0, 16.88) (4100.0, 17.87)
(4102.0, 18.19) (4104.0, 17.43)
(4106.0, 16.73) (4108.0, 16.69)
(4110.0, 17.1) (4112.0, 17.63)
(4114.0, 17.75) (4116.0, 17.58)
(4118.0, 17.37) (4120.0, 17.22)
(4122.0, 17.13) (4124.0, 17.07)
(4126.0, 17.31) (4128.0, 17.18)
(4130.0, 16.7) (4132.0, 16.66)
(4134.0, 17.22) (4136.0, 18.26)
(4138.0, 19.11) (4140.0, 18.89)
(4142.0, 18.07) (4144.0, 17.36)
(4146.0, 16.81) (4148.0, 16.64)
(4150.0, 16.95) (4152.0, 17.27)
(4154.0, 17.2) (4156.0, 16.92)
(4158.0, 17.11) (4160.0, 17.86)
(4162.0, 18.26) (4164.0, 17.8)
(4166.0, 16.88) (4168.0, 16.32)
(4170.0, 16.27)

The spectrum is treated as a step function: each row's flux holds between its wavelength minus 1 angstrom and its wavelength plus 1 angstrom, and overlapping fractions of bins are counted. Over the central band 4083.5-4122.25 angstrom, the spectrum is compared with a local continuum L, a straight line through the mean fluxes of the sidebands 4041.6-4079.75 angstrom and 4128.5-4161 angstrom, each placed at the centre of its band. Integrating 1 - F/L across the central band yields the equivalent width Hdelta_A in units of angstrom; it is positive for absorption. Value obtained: 1.0 angstrom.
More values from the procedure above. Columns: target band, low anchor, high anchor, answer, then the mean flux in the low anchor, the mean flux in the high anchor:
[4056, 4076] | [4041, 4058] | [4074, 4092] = -1.2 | 17.8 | 17.8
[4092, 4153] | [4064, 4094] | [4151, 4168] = 1.8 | 18.5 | 17.3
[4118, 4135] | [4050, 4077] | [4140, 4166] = 0.6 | 18.5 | 17.4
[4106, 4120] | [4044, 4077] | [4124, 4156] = 0.4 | 18.4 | 17.4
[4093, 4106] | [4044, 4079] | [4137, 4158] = 0.6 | 18.4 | 17.5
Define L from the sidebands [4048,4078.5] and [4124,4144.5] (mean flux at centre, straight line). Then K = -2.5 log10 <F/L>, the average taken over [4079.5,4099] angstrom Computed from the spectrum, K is 0.04 mag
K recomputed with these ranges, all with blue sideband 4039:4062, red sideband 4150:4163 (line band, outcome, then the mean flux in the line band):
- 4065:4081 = -0.07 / 19.1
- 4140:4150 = 0.01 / 17.4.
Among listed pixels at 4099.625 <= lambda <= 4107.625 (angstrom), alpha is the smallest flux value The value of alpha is 16.73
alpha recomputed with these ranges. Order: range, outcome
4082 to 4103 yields 16.38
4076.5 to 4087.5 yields 17.46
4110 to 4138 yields 16.66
